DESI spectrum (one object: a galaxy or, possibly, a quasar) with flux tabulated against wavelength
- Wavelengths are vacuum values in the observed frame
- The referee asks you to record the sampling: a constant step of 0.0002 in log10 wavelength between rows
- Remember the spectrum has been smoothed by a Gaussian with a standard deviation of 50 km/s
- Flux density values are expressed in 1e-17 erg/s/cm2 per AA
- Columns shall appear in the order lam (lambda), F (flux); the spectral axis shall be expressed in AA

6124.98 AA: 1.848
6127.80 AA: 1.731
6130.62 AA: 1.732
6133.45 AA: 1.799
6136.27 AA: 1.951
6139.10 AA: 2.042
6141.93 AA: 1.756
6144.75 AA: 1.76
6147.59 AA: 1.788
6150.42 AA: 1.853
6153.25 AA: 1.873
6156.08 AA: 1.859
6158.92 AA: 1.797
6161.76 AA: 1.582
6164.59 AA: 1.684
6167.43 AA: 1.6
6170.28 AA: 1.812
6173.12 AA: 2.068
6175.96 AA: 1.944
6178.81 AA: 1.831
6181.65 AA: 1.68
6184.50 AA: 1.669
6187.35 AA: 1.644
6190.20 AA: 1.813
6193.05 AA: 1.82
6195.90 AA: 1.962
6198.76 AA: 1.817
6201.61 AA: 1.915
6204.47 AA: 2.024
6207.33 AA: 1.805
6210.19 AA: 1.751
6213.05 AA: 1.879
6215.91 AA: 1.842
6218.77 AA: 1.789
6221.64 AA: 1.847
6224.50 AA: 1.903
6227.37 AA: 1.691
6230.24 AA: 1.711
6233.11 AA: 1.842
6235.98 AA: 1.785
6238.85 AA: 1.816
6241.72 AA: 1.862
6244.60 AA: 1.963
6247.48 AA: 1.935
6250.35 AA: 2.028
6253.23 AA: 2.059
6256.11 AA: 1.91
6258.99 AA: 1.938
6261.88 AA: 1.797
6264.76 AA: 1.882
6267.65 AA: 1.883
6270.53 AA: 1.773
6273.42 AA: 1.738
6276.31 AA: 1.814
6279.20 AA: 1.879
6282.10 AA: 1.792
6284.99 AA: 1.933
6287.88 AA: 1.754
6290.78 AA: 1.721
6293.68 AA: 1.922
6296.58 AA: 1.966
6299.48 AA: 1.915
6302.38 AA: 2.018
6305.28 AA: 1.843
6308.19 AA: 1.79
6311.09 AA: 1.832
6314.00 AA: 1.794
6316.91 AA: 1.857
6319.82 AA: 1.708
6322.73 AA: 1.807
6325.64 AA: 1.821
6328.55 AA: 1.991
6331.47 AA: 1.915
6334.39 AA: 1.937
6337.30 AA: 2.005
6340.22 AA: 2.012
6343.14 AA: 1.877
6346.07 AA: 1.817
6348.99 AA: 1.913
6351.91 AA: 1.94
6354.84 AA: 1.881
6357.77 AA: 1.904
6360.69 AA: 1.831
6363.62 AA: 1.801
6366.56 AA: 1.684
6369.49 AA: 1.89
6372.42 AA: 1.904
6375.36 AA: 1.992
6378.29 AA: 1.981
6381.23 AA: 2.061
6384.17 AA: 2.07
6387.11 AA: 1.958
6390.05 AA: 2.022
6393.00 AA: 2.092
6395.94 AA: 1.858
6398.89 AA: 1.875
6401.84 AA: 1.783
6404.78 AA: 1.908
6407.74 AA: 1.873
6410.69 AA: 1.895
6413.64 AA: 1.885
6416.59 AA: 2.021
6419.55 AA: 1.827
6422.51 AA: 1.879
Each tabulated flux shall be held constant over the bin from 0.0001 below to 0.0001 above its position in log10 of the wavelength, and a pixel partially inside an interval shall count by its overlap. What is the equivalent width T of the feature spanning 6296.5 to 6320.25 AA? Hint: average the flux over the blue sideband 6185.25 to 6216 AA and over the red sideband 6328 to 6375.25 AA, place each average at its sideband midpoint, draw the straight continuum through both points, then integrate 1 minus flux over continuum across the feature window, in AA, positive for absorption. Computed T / 0.3 AA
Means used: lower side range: 1.84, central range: 1.86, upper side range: 1.89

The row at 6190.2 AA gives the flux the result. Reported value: 1.813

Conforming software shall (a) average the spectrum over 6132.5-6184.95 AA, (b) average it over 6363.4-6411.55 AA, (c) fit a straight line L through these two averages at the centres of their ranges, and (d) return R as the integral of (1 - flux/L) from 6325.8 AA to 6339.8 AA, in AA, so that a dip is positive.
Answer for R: -0.41 AA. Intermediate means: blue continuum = 1.81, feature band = 1.95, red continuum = 1.92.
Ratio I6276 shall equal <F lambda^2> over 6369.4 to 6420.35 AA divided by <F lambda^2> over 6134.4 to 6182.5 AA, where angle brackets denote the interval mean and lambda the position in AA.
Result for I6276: 1.15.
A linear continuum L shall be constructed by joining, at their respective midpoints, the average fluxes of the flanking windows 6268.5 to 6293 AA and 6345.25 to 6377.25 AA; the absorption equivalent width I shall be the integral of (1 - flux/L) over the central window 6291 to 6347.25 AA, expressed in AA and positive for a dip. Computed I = -1.4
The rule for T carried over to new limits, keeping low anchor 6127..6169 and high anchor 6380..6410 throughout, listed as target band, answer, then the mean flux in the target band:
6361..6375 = 0.7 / 1.83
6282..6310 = 0.2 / 1.87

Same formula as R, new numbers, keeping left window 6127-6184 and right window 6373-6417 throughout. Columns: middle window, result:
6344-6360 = 0.3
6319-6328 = 0.5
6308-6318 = 0.4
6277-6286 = 0.1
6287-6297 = 0.3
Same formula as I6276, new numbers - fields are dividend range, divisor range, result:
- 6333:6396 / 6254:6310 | 1.07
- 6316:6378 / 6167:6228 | 1.08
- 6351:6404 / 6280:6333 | 1.06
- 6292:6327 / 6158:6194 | 1.10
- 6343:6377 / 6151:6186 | 1.11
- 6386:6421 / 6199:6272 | 1.08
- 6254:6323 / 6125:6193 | 1.07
